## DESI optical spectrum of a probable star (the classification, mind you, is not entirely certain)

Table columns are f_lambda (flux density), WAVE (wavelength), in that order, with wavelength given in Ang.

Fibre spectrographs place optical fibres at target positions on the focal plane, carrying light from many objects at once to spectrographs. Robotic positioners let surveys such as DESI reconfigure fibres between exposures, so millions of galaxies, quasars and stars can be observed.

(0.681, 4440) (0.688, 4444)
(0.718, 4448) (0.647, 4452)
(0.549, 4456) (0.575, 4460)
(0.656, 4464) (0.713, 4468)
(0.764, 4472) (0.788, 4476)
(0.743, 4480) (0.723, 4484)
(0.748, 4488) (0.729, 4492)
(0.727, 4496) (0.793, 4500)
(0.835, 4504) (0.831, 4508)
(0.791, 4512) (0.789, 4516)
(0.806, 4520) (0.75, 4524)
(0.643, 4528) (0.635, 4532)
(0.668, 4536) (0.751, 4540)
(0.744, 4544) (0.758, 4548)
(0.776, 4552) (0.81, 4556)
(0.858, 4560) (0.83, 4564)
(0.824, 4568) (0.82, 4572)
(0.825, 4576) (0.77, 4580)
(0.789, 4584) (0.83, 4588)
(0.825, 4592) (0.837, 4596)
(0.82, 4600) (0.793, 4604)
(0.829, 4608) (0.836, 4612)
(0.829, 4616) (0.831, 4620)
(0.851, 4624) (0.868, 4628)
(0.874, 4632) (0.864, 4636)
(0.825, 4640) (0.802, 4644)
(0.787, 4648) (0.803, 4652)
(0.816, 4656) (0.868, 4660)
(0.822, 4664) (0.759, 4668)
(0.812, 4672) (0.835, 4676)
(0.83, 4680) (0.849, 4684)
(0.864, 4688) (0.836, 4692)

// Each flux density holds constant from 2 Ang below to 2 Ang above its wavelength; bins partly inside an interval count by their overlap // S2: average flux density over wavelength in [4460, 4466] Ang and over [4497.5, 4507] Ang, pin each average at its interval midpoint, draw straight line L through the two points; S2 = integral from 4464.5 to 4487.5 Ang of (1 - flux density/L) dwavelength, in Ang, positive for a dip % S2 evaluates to -1.74 Ang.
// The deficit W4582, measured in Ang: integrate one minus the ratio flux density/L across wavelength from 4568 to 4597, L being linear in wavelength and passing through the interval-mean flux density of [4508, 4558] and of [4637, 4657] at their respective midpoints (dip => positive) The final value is -1.49 Ang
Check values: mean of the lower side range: 0.747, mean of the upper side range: 0.809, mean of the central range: 0.814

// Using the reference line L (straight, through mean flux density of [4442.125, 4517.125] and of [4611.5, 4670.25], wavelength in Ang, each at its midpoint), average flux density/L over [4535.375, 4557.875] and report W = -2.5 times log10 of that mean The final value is 0.02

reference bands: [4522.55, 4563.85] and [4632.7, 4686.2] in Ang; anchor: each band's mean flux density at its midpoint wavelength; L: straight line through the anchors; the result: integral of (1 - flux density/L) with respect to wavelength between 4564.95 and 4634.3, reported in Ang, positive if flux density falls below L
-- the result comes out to -4.0 Ang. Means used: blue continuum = 0.743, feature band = 0.827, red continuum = 0.822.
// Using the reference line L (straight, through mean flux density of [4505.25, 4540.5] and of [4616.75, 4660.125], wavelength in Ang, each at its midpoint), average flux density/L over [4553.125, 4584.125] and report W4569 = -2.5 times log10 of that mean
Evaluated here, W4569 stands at -0.05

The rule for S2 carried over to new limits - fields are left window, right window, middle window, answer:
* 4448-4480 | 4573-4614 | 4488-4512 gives -2.2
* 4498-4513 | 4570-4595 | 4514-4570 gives 3.6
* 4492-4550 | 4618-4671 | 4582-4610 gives -0.7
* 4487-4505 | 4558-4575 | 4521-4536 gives 2.1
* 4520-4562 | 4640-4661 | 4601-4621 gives -0.9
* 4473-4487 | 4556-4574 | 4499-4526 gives -0.6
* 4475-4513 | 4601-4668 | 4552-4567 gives -0.5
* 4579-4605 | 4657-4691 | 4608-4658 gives -0.7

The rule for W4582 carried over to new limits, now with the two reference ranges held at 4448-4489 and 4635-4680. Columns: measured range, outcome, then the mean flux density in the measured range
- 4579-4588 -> -0.3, 0.792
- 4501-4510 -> -1.4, 0.829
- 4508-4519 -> -1.2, 0.799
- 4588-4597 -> -0.7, 0.83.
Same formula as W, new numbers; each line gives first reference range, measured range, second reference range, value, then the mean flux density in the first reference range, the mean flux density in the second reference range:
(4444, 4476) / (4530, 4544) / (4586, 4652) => 0.08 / 0.67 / 0.83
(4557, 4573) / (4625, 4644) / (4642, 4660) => -0.05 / 0.832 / 0.809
